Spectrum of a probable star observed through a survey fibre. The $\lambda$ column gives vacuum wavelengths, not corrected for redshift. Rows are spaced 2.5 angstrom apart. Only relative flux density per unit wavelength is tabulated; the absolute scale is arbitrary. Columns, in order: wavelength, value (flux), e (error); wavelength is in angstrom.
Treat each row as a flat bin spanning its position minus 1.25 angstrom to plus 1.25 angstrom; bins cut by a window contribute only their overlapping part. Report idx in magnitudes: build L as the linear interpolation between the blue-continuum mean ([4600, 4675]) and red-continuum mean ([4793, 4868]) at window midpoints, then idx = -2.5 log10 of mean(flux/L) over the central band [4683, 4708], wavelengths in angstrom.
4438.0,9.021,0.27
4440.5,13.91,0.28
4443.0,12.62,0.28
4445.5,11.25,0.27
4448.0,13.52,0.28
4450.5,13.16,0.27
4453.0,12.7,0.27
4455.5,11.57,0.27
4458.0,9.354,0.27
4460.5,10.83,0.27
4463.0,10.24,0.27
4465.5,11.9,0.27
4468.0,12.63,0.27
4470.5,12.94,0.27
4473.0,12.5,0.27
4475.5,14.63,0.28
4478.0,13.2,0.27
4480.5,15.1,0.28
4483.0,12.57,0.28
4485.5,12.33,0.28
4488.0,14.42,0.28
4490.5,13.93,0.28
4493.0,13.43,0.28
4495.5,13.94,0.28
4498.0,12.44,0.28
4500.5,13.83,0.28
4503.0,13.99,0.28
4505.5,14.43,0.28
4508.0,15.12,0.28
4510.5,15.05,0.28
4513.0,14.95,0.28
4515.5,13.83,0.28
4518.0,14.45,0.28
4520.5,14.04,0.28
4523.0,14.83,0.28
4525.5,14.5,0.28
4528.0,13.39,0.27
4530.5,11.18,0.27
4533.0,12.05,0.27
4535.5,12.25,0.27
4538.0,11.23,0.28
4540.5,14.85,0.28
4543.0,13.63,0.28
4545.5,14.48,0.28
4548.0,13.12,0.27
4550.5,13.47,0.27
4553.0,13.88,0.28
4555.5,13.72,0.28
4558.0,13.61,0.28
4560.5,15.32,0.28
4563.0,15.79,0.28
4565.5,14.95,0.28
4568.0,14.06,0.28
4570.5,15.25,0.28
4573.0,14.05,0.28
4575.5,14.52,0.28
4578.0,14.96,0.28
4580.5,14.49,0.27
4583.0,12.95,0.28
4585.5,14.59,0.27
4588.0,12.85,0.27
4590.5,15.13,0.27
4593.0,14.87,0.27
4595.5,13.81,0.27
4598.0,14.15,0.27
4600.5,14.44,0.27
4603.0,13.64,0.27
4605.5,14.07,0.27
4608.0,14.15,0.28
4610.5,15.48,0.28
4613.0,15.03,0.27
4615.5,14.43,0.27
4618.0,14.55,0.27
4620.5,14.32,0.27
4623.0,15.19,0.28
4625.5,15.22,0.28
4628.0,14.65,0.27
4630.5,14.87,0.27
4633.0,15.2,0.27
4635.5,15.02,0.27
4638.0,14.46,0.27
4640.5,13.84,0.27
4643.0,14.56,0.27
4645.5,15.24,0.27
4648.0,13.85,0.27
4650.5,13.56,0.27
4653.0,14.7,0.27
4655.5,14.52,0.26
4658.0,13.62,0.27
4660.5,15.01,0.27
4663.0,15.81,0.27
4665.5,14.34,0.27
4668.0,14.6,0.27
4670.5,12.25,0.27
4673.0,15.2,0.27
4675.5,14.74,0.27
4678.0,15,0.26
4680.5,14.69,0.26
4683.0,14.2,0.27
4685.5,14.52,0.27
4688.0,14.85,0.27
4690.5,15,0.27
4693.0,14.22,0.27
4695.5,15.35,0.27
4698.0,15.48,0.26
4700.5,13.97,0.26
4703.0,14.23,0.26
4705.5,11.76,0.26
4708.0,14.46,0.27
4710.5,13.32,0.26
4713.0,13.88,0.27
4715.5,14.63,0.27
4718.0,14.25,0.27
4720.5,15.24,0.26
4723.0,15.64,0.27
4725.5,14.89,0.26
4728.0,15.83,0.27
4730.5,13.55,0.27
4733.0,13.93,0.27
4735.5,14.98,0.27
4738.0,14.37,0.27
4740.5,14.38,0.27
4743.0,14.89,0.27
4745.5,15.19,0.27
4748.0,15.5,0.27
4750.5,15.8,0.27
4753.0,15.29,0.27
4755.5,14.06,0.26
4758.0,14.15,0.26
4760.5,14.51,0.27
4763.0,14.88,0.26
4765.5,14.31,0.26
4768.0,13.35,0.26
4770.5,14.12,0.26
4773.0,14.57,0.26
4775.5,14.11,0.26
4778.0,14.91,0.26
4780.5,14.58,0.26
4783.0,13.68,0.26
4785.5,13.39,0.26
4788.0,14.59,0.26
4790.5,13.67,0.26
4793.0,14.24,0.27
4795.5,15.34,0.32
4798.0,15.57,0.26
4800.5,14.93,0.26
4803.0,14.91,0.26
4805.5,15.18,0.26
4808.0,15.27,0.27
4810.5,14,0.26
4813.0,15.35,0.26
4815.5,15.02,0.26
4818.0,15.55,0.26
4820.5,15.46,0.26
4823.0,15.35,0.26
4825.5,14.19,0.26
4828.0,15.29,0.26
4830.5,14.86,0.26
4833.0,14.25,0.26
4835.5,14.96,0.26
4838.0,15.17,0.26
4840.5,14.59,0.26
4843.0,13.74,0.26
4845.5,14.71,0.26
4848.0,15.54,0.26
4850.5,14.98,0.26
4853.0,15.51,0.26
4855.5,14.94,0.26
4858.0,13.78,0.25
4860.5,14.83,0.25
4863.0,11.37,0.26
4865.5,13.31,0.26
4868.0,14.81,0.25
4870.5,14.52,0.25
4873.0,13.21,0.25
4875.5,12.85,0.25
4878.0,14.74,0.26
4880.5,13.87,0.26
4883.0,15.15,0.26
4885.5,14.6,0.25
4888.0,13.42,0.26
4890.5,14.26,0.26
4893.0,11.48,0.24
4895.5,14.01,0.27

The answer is 0.02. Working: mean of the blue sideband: 14.5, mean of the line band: 14.4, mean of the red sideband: 14.7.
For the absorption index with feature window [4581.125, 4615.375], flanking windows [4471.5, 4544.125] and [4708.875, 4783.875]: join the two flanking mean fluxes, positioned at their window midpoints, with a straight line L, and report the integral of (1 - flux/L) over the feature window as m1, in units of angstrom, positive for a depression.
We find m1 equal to -0.6 angstrom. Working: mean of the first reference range 13.7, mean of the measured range 14.3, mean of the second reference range 14.6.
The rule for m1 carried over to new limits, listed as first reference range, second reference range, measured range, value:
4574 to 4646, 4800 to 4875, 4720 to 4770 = -0.49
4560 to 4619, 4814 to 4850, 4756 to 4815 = 1.28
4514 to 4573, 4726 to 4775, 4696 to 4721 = 0.57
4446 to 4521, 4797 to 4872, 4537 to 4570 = -1.34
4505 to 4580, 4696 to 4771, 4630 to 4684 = -0.73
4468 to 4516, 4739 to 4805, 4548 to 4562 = 0.02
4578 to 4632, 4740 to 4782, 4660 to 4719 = 0.56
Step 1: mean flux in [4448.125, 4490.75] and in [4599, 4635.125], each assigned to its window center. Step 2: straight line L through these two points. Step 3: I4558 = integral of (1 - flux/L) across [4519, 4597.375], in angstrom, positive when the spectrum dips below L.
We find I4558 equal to -0.5 angstrom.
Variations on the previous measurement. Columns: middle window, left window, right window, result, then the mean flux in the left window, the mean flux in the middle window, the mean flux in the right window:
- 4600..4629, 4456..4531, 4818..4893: -1.9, 13.3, 14.6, 14.4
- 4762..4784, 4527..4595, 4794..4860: 0.7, 13.9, 14.3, 14.9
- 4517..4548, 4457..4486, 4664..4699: -0.9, 12.4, 13.4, 14.6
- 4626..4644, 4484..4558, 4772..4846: -0.8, 13.7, 14.7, 14.7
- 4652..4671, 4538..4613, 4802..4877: -0.1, 14.2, 14.4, 14.6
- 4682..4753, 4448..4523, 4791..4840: -0.7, 13.3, 14.6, 15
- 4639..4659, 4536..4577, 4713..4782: 0.2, 14.1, 14.2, 14.6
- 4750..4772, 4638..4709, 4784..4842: 0.3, 14.4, 14.5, 14.8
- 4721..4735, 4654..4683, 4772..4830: -0.2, 14.5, 14.8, 14.7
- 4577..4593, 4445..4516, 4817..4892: -0.9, 13.1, 14.2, 14.4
